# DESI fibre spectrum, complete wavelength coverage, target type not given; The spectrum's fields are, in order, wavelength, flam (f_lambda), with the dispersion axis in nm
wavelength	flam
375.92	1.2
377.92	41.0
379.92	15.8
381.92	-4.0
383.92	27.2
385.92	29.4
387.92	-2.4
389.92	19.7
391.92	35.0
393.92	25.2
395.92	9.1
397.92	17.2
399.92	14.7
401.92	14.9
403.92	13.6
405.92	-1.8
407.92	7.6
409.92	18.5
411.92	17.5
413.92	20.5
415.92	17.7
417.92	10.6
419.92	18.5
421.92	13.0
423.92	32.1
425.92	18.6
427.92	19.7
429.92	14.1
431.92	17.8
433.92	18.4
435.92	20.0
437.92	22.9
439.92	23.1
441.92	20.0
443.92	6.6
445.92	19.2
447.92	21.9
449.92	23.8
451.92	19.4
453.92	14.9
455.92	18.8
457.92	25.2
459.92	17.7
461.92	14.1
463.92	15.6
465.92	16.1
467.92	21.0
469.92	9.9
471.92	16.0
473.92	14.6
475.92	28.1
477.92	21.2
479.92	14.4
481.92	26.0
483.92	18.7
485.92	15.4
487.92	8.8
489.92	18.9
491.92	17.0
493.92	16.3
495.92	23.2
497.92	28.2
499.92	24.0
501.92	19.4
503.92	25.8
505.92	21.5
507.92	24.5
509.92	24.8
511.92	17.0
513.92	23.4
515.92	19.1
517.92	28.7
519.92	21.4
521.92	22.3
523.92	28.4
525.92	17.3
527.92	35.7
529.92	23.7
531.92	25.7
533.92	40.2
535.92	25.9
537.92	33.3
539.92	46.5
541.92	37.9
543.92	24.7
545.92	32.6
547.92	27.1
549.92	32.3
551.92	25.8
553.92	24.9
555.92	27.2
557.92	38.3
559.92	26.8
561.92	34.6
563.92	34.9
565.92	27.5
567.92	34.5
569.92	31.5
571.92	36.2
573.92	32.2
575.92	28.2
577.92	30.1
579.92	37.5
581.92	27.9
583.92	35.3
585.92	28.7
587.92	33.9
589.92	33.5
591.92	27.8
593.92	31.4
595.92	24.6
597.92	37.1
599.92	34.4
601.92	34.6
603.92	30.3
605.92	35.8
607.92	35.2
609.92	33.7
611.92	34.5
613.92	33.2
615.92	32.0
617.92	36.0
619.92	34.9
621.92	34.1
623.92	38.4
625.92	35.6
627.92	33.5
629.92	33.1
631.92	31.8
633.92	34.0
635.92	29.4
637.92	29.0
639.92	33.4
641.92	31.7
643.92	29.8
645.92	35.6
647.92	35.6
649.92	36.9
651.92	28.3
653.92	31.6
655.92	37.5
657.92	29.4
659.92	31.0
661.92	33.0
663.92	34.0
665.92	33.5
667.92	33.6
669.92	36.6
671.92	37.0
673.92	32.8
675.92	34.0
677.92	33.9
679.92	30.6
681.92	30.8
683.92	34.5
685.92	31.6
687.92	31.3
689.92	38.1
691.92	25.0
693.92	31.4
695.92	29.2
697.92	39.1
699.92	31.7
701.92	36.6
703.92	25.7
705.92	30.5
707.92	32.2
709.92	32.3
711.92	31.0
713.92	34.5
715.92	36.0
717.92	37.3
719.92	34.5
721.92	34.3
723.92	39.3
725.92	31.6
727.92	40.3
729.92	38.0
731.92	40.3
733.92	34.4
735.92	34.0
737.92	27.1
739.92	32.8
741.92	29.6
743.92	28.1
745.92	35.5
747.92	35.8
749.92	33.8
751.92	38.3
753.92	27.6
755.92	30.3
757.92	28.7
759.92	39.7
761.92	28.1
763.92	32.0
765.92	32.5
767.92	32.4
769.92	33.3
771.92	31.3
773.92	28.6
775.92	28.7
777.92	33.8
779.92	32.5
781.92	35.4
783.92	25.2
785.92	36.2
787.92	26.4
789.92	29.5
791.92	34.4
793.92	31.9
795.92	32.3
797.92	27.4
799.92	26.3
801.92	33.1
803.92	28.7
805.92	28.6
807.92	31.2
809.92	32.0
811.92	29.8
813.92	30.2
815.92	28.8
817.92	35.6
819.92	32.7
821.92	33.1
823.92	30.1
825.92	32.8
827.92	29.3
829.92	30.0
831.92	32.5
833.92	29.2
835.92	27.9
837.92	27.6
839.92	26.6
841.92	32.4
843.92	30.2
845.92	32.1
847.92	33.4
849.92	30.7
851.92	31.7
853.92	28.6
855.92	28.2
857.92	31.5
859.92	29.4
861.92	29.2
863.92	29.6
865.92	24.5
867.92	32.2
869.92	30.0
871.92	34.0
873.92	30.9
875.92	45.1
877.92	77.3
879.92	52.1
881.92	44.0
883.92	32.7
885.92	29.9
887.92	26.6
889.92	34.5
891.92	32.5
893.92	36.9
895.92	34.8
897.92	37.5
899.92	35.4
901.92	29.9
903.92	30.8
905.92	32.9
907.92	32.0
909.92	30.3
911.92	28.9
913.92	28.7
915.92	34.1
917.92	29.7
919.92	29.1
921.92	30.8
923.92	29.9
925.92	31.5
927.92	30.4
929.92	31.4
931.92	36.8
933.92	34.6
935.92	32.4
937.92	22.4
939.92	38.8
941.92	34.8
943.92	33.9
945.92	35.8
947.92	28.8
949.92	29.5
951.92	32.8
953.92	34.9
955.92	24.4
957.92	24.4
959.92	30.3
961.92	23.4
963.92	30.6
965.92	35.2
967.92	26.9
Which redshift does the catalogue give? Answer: 0.34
